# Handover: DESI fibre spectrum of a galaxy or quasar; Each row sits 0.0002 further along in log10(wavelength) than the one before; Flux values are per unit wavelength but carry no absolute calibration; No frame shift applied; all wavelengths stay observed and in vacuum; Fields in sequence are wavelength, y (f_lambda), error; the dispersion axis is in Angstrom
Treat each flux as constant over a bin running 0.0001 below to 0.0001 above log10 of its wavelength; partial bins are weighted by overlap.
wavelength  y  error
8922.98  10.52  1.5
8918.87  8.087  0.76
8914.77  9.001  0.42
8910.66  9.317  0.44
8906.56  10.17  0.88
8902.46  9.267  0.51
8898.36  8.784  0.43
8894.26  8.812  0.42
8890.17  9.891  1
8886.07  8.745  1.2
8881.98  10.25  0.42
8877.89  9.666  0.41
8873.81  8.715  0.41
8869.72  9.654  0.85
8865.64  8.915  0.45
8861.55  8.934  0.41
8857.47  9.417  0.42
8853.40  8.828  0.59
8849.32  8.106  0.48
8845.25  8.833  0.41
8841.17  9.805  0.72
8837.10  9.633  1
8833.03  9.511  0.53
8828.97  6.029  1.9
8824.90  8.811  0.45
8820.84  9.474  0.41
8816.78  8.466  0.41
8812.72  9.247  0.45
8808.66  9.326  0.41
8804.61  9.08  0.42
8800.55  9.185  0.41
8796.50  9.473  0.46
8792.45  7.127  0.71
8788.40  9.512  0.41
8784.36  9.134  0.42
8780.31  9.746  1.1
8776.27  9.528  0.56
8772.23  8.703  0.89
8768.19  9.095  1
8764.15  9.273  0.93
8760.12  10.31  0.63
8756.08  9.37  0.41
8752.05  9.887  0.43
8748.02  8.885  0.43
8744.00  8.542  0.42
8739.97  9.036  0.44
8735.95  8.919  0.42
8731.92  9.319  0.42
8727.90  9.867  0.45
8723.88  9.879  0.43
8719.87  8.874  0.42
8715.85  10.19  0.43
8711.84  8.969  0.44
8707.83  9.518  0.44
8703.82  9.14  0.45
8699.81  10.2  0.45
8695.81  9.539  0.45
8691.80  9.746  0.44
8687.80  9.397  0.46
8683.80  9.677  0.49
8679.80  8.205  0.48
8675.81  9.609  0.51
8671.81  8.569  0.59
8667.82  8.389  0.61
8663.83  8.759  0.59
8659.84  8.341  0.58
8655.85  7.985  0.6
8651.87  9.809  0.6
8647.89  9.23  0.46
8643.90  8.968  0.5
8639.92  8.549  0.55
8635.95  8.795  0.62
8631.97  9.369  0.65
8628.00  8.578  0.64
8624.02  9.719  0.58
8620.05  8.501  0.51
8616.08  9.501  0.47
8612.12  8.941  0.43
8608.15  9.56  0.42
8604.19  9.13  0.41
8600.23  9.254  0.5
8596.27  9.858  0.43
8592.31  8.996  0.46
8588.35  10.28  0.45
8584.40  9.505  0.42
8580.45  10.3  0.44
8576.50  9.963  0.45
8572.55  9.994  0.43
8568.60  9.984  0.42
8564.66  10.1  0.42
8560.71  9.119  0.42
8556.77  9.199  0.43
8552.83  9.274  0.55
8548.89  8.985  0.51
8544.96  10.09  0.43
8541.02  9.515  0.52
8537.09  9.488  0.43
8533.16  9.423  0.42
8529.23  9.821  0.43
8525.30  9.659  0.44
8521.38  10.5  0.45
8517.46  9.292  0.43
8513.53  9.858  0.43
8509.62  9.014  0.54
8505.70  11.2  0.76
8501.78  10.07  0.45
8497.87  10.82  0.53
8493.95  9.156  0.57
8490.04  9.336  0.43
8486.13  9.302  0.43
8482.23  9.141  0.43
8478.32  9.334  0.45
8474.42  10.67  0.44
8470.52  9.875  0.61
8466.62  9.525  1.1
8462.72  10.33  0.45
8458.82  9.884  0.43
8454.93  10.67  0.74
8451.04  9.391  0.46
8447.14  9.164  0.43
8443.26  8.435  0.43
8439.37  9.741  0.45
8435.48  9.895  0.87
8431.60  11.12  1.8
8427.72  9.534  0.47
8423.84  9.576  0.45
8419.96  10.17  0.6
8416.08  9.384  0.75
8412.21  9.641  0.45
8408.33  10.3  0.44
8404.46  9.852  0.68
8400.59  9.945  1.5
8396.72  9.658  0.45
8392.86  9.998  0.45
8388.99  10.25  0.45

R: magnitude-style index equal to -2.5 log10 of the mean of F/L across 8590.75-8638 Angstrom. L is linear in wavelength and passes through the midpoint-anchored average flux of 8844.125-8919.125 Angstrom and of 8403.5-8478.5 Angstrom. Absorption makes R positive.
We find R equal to 0.04 mag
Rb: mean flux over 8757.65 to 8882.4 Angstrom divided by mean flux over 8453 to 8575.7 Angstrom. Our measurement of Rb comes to 0.9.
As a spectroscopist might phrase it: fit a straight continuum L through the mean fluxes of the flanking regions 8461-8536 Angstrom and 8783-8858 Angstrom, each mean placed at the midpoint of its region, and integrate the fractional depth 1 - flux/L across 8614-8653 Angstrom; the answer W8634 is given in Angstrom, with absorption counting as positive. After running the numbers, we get 1.4 Angstrom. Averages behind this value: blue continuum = 9.8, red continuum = 8.88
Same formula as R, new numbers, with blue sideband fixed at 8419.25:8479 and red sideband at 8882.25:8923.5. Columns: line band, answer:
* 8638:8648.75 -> 0.083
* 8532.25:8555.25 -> 0.029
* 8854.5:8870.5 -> 0.015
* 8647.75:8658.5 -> 0.075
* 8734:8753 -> 0.053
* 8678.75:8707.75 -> 0.007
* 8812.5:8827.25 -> 0.054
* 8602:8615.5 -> 0.044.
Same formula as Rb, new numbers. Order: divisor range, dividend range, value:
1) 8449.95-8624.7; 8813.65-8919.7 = 0.94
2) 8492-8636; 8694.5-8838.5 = 0.96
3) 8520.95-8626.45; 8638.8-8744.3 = 0.96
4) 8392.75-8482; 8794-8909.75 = 0.93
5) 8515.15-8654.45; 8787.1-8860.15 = 0.94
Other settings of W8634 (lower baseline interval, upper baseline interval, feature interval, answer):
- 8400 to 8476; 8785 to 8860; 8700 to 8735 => -1.3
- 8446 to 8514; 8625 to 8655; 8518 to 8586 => -1.6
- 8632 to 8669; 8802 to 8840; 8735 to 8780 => -2.1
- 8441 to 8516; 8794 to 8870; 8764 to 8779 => -0.1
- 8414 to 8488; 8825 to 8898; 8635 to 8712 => 2.3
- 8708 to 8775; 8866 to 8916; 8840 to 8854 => 0.7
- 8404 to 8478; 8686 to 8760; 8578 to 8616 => 0.3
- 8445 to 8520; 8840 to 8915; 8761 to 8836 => 3.0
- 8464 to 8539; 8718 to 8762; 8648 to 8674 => 2.2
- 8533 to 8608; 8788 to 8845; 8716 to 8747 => -0.4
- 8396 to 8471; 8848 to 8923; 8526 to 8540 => 0.1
